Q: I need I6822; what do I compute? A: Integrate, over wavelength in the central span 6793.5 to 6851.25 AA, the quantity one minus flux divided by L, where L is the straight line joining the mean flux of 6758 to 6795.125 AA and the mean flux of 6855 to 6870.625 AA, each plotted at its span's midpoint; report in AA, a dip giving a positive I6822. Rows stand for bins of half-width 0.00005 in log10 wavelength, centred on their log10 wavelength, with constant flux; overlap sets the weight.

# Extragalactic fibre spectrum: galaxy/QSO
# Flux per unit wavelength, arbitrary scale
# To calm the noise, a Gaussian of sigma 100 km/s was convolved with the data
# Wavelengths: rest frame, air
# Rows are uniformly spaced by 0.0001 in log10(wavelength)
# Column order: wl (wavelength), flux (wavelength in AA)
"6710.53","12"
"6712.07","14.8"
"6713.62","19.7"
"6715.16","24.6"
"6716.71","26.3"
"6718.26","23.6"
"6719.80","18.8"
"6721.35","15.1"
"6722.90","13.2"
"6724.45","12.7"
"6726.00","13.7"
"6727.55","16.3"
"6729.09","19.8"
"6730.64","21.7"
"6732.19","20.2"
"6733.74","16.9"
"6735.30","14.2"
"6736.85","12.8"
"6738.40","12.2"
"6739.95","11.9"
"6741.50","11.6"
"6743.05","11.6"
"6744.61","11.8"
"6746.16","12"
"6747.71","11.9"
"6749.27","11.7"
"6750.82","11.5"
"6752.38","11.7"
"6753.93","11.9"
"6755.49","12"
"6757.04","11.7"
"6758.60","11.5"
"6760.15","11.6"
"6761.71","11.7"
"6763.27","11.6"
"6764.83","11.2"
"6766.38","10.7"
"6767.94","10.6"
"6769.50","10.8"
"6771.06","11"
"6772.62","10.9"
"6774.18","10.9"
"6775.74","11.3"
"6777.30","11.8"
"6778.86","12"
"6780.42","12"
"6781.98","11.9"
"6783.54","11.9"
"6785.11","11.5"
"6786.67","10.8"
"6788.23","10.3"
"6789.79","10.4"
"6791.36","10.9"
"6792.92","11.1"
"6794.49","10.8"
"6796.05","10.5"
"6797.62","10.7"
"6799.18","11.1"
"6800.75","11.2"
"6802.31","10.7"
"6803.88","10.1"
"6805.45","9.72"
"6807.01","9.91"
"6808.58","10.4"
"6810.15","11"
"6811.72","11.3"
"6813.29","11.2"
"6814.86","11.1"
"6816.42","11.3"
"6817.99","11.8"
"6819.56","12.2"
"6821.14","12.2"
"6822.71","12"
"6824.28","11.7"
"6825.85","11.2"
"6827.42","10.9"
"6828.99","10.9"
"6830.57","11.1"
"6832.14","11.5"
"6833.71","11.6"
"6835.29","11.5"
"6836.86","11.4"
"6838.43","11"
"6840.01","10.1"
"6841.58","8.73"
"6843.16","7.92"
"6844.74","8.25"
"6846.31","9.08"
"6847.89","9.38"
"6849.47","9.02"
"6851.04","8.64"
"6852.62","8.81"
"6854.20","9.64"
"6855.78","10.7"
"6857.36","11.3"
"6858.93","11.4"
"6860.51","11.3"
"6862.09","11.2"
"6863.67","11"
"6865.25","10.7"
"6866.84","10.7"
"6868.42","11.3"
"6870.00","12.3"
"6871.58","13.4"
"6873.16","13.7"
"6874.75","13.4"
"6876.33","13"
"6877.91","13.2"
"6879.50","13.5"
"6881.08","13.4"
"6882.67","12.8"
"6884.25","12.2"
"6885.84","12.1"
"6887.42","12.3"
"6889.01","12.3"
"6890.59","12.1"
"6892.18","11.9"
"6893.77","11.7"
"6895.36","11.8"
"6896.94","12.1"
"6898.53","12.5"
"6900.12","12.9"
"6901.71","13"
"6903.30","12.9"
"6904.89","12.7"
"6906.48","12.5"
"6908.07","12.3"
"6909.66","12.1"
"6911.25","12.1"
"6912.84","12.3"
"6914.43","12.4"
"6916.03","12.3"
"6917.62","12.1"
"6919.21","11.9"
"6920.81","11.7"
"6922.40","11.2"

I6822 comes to 2.8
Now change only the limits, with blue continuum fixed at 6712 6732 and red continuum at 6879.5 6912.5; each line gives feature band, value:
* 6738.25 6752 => 4.7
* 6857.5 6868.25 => 2.0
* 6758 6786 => 9.1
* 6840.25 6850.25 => 3.8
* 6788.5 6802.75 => 4.6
